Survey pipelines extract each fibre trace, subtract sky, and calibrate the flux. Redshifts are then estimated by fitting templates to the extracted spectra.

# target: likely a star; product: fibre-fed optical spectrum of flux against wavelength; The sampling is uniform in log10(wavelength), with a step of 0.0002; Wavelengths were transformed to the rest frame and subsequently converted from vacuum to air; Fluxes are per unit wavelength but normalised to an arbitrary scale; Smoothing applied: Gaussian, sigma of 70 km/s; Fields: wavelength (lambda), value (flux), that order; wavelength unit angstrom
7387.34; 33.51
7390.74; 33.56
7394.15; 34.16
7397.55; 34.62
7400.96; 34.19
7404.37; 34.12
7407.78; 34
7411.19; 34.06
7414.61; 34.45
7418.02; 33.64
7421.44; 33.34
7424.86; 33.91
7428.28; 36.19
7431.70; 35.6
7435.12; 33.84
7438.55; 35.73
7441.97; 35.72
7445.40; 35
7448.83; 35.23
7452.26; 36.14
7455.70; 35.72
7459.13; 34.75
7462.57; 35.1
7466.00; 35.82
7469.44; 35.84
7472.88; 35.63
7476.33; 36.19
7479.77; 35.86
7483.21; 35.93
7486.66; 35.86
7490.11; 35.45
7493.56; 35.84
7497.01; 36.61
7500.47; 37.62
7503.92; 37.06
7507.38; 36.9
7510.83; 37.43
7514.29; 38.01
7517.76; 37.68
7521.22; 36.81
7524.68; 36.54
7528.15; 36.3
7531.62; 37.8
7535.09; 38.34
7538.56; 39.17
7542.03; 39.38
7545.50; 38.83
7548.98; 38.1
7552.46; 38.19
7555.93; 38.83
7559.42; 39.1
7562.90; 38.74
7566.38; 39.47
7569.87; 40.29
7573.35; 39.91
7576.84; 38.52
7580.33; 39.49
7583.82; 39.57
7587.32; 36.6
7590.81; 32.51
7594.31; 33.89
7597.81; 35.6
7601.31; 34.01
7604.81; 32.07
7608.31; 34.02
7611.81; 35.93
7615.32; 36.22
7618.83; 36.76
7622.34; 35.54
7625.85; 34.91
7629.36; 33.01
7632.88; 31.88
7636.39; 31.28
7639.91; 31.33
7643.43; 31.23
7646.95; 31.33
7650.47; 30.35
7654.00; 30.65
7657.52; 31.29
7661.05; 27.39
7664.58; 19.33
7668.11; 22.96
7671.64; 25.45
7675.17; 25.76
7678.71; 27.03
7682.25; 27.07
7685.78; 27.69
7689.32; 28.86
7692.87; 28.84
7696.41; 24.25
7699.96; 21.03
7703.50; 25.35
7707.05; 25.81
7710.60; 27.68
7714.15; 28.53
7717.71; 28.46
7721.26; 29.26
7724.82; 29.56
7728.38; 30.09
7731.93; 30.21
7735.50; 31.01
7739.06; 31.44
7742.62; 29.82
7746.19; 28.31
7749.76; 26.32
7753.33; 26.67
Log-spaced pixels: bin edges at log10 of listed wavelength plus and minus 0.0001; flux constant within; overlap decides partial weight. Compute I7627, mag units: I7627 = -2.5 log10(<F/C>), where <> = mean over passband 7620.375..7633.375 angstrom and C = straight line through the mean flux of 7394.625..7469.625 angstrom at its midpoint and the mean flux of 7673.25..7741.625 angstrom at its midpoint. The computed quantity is -0.143 mag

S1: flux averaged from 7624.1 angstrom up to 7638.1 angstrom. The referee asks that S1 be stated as 32.8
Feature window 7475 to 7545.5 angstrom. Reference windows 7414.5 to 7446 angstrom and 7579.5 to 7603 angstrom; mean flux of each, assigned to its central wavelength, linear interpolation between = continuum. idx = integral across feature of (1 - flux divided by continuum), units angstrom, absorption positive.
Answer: -3.6 angstrom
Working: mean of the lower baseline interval 34.8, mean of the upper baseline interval 35.8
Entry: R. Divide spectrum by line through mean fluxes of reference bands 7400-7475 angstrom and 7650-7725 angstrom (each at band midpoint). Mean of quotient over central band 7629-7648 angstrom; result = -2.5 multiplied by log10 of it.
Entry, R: -0.12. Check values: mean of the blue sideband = 34.9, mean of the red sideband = 26.8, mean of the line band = 31.6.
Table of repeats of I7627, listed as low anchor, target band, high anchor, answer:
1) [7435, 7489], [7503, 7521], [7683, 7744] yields -0.10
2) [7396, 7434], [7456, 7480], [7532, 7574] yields 0.02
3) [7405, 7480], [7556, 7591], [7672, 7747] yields -0.22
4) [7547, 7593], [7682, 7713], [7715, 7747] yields 0.20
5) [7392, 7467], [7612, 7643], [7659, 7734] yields -0.17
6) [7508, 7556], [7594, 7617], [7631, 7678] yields -0.08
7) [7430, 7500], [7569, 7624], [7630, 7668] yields -0.16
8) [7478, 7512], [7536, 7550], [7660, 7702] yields -0.16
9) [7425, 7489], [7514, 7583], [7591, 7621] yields -0.10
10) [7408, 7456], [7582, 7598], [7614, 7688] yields -0.14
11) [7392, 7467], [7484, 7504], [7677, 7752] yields -0.10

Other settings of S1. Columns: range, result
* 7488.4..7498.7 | 36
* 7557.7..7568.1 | 39.1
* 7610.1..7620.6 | 36.3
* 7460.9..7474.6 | 35.6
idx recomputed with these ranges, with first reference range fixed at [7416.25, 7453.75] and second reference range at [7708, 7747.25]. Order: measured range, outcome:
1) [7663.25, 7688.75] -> 4.3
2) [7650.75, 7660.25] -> 0.1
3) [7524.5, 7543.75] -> -2.9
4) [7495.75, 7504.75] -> -0.9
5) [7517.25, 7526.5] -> -1.0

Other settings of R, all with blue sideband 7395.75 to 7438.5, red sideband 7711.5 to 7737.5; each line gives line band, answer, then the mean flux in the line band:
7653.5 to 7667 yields 0.15 mag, 26.6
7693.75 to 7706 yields 0.24 mag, 24.1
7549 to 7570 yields -0.21 mag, 38.9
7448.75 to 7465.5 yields -0.05 mag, 35.4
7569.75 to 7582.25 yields -0.23 mag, 39.5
